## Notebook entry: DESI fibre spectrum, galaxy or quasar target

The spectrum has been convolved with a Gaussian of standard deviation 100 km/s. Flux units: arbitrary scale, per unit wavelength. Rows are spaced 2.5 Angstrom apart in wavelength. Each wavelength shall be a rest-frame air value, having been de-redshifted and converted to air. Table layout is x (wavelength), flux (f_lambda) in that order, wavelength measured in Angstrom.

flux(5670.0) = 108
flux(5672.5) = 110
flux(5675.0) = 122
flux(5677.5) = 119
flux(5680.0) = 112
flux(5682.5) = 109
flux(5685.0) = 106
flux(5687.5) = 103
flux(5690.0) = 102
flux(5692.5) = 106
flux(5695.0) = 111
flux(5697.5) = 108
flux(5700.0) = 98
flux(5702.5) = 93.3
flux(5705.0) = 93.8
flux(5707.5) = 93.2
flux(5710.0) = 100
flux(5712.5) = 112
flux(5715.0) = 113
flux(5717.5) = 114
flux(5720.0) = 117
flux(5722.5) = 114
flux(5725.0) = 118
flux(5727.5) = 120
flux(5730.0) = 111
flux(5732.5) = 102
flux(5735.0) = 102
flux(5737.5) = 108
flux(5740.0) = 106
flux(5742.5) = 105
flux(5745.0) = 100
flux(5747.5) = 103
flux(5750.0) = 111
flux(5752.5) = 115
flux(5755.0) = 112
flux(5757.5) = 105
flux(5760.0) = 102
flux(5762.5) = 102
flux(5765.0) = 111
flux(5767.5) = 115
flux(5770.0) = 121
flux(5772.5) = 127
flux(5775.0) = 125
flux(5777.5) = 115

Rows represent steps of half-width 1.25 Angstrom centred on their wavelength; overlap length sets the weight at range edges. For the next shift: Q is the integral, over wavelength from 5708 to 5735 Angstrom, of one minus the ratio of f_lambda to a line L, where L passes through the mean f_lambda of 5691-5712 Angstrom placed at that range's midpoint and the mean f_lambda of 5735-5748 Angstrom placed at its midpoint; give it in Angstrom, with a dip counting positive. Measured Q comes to -2.3 Angstrom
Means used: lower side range 101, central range 111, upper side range 104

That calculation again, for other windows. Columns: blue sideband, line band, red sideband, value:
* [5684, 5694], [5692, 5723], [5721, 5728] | 1.56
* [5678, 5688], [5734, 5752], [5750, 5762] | 0.49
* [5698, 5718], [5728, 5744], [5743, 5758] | -0.08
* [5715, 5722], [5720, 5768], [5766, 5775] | 3.79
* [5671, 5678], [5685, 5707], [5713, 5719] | 2.51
